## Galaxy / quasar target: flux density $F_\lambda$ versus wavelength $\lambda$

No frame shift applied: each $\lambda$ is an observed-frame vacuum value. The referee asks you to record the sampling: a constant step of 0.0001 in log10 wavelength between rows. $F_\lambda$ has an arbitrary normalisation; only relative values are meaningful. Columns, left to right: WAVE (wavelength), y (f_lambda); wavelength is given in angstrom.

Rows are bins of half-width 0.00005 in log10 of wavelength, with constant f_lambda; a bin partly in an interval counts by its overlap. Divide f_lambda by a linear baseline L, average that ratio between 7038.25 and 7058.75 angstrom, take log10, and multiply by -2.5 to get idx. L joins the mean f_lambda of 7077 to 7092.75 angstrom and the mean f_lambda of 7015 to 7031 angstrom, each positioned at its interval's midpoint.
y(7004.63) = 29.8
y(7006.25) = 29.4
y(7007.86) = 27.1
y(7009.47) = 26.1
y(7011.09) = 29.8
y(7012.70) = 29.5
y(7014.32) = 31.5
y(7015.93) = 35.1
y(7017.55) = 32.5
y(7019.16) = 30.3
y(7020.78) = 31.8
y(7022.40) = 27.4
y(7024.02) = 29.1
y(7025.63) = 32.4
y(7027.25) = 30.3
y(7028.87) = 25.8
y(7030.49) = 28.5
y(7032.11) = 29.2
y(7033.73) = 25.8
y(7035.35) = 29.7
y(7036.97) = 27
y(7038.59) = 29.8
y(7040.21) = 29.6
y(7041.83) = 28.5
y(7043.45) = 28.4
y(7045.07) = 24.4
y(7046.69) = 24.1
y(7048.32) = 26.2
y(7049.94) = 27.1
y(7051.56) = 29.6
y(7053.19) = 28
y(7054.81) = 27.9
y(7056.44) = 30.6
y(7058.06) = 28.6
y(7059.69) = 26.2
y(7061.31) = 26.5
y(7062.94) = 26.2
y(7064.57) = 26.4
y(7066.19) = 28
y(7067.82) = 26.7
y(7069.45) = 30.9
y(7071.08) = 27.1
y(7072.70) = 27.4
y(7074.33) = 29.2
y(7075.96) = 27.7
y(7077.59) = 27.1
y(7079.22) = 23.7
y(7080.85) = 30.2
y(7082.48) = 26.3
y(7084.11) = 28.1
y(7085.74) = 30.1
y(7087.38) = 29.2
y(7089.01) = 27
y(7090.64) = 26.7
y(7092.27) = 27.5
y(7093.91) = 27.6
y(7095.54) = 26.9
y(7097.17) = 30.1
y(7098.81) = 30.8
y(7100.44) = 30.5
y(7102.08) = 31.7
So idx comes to 0.05 mag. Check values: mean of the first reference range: 30.4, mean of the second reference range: 27.6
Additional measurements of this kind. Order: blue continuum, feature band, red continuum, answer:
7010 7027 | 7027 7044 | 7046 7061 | 0.033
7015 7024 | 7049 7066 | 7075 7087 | 0.050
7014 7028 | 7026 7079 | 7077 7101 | 0.075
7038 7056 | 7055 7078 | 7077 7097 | -0.006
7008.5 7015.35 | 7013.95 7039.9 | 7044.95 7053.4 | -0.054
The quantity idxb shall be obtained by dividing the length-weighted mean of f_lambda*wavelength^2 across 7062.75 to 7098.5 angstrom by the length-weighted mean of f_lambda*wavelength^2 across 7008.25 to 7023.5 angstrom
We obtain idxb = 0.9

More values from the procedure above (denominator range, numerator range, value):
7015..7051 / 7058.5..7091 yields 0.97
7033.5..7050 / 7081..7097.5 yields 1.04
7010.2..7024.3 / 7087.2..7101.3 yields 0.94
